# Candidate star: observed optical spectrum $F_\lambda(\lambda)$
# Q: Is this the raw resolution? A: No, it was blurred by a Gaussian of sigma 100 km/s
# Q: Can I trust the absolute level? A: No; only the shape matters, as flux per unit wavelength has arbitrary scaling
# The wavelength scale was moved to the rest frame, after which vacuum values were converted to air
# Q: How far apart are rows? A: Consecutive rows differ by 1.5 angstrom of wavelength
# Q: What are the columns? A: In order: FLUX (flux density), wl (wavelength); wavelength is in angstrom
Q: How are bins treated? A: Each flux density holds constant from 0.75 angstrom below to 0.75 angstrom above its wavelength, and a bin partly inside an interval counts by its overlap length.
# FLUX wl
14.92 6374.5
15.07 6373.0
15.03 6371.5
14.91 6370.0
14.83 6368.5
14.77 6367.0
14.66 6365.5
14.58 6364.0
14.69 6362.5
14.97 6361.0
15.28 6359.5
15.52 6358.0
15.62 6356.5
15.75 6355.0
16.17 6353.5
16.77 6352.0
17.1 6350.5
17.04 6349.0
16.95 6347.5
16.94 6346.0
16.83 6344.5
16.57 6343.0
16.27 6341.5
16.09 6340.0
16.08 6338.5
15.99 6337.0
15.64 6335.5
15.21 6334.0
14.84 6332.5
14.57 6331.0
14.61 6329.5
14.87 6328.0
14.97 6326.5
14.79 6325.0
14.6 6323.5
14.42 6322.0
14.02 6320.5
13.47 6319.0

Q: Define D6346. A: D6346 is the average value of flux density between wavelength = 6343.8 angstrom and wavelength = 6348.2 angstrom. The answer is 16.9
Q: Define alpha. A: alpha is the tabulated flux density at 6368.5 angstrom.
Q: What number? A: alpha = 14.83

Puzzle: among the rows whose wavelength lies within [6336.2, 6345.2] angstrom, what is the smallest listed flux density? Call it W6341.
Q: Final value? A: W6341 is 15.99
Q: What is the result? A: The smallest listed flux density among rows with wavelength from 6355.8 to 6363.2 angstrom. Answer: 14.69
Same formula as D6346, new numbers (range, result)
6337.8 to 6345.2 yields 16.4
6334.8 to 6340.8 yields 16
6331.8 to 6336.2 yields 15.2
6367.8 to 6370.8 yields 14.9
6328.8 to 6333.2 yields 14.7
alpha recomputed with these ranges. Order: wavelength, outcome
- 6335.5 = 15.64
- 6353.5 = 16.17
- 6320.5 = 14.02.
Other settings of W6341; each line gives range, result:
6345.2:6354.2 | 16.17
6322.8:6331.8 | 14.57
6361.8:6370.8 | 14.58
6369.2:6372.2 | 14.91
